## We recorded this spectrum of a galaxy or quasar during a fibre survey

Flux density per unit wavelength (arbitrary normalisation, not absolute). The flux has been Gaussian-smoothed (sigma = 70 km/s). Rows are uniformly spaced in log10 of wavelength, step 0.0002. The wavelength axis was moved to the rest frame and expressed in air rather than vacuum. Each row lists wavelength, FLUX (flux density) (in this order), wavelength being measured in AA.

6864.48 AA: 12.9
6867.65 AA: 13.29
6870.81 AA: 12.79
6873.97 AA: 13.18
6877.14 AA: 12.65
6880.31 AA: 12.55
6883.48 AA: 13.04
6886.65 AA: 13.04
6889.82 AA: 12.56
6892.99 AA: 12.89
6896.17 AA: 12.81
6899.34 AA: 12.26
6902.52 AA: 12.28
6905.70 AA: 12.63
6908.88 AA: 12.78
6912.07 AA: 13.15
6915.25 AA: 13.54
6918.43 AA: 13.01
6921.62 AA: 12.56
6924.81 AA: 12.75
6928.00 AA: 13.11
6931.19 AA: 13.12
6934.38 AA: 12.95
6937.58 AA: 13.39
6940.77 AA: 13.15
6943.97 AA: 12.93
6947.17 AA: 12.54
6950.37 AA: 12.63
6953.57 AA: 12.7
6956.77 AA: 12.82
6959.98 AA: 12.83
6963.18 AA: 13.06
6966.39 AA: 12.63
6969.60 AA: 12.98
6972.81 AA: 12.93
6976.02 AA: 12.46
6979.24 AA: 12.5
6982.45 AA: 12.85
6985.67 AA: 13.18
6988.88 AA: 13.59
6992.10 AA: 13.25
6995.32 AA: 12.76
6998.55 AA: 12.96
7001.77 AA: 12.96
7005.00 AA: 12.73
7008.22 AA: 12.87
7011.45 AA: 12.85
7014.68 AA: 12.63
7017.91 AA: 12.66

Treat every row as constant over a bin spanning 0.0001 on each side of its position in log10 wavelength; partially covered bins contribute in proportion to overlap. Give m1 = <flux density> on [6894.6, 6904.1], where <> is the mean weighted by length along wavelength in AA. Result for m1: 12.5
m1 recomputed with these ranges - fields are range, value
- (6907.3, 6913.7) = 13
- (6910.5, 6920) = 13.2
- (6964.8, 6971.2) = 12.8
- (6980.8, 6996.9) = 13.1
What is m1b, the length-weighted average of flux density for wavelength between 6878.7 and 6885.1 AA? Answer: 12.8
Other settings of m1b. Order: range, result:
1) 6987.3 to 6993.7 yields 13.4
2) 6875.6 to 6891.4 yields 12.8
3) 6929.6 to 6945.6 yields 13.1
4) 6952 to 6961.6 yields 12.8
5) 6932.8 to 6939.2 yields 13.2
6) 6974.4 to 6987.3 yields 12.8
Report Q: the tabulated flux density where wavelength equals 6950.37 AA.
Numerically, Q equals 12.63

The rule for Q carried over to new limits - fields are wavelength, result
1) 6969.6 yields 12.98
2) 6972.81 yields 12.93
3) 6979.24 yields 12.5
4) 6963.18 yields 13.06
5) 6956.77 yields 12.82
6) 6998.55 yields 12.96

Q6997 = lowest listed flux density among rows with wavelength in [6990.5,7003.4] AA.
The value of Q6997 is 12.76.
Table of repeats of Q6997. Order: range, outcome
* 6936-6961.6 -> 12.54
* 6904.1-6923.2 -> 12.56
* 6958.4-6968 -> 12.63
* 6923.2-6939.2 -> 12.75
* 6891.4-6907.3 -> 12.26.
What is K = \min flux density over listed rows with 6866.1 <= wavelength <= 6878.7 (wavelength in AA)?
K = 12.65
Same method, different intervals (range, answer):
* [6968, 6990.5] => 12.46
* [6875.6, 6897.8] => 12.55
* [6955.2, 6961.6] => 12.82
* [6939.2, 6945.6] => 12.93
